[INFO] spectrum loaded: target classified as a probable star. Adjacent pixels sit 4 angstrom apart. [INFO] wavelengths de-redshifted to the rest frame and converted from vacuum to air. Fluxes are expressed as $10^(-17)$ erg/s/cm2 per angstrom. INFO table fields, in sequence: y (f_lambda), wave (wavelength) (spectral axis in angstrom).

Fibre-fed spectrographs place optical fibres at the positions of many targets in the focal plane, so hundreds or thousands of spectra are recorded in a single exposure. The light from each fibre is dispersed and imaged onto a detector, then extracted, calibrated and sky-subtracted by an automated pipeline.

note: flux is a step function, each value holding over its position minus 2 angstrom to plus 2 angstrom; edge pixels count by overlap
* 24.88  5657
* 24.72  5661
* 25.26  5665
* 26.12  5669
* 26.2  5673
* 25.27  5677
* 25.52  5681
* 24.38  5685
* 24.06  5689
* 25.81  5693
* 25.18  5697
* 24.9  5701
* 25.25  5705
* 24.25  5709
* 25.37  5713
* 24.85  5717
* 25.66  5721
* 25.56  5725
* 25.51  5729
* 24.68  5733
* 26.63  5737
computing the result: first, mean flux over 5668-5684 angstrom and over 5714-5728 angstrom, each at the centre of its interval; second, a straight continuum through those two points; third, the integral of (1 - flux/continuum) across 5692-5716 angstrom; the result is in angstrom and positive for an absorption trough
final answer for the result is 0.4 angstrom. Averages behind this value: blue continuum 25.7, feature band 25.1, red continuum 25.4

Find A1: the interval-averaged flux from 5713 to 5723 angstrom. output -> 25.3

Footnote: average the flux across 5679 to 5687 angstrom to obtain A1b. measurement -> 24.9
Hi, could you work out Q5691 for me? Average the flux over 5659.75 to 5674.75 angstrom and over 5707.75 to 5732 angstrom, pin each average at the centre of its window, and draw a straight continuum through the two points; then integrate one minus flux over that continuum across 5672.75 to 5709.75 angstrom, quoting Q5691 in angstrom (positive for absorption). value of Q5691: 0.5 angstrom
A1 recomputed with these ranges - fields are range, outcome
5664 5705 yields 25.3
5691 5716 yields 25.1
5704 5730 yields 25.2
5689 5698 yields 25.2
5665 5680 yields 25.8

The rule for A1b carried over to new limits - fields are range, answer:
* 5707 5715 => 24.8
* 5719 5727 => 25.6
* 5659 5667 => 25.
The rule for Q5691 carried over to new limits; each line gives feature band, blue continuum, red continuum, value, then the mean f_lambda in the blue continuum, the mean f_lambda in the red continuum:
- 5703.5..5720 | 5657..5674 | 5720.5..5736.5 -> 0.3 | 25.5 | 25.4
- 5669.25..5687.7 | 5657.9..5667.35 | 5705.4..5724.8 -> -0.2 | 25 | 25.1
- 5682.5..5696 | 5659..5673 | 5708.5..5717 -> 0.2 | 25.5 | 24.9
